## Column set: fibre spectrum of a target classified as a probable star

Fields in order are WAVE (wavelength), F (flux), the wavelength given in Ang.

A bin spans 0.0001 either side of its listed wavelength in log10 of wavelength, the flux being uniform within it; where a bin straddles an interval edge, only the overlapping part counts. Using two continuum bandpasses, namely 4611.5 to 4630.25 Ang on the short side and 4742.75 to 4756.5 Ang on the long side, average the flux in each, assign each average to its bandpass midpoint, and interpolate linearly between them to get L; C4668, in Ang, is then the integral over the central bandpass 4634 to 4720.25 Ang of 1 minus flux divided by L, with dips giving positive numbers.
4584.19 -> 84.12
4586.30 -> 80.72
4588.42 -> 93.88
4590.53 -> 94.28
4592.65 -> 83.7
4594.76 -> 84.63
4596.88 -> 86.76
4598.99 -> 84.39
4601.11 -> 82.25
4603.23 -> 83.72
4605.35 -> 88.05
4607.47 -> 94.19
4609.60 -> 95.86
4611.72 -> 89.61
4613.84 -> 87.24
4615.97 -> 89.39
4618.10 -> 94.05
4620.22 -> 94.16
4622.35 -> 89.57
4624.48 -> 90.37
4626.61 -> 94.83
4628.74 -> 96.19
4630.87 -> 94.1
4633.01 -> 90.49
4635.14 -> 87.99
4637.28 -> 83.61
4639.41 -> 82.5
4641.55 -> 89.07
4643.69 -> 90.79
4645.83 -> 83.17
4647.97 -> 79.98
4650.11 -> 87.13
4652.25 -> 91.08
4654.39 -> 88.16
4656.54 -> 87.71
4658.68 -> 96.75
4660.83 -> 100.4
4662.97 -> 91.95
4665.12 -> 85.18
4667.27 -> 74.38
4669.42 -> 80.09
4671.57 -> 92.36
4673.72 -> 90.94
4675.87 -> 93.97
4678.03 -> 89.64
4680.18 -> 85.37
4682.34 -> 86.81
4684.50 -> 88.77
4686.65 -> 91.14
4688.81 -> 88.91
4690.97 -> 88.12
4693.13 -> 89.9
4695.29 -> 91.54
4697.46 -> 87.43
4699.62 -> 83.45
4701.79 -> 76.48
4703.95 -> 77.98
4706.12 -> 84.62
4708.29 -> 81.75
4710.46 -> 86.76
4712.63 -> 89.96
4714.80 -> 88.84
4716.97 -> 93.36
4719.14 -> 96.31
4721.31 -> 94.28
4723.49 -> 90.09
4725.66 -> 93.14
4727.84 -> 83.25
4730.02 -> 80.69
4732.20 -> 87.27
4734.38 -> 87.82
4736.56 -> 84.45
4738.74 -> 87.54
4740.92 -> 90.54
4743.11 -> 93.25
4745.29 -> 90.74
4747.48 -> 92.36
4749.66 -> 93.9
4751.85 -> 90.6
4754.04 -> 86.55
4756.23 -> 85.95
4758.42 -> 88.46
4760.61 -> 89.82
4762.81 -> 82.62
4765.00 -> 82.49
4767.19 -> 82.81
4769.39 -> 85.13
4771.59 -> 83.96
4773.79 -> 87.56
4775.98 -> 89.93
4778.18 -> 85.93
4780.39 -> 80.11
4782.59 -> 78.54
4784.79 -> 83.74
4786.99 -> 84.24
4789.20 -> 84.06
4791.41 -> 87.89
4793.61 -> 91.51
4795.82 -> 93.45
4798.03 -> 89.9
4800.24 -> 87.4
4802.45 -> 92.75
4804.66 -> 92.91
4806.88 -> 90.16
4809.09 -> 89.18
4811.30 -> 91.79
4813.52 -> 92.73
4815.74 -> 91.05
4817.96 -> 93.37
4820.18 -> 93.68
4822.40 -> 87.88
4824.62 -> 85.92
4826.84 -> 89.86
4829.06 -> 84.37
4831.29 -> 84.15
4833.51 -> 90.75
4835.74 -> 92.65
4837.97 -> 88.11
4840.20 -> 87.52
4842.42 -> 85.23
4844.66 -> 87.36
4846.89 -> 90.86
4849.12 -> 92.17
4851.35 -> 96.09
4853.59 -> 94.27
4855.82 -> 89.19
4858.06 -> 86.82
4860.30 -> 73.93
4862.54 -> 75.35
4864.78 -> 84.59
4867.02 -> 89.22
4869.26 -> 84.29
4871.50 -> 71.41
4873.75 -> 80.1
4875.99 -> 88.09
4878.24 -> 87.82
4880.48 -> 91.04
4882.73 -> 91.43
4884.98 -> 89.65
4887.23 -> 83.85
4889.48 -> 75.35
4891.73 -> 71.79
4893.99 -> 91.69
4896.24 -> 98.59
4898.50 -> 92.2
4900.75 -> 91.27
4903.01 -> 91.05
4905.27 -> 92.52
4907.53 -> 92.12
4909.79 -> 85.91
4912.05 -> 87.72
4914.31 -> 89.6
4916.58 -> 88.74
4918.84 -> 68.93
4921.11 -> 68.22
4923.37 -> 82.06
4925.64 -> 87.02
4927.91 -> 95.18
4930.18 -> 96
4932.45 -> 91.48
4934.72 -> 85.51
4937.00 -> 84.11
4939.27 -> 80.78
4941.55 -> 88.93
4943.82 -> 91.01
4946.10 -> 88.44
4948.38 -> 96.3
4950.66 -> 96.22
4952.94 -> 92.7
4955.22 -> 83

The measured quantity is 3.5 Ang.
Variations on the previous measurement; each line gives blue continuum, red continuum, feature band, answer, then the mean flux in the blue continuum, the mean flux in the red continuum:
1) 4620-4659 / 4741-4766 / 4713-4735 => -0.15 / 89.1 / 88.9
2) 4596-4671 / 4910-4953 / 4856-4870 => 0.76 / 88.7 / 87.2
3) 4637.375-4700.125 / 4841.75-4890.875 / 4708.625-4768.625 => -0.86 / 88.1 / 85.7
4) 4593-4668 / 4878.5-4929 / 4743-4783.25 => 0.45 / 88.9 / 86.6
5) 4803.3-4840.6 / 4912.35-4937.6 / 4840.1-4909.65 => 0.39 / 89.8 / 85.3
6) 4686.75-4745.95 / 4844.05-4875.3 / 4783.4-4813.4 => -0.96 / 87.8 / 85.4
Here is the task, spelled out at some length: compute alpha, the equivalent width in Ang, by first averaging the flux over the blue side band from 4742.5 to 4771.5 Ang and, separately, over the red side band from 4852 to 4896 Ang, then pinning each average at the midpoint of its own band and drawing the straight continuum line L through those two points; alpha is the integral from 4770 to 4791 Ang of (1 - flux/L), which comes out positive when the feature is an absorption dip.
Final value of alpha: 0.68 Ang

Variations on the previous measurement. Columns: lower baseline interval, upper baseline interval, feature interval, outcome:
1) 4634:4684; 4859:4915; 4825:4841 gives -0.3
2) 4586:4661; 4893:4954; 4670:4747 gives 0.7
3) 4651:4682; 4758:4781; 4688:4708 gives 0.6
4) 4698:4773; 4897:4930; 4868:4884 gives 0.4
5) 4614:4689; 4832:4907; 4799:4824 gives -1.0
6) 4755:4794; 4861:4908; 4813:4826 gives -0.8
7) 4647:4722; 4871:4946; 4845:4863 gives -0.2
